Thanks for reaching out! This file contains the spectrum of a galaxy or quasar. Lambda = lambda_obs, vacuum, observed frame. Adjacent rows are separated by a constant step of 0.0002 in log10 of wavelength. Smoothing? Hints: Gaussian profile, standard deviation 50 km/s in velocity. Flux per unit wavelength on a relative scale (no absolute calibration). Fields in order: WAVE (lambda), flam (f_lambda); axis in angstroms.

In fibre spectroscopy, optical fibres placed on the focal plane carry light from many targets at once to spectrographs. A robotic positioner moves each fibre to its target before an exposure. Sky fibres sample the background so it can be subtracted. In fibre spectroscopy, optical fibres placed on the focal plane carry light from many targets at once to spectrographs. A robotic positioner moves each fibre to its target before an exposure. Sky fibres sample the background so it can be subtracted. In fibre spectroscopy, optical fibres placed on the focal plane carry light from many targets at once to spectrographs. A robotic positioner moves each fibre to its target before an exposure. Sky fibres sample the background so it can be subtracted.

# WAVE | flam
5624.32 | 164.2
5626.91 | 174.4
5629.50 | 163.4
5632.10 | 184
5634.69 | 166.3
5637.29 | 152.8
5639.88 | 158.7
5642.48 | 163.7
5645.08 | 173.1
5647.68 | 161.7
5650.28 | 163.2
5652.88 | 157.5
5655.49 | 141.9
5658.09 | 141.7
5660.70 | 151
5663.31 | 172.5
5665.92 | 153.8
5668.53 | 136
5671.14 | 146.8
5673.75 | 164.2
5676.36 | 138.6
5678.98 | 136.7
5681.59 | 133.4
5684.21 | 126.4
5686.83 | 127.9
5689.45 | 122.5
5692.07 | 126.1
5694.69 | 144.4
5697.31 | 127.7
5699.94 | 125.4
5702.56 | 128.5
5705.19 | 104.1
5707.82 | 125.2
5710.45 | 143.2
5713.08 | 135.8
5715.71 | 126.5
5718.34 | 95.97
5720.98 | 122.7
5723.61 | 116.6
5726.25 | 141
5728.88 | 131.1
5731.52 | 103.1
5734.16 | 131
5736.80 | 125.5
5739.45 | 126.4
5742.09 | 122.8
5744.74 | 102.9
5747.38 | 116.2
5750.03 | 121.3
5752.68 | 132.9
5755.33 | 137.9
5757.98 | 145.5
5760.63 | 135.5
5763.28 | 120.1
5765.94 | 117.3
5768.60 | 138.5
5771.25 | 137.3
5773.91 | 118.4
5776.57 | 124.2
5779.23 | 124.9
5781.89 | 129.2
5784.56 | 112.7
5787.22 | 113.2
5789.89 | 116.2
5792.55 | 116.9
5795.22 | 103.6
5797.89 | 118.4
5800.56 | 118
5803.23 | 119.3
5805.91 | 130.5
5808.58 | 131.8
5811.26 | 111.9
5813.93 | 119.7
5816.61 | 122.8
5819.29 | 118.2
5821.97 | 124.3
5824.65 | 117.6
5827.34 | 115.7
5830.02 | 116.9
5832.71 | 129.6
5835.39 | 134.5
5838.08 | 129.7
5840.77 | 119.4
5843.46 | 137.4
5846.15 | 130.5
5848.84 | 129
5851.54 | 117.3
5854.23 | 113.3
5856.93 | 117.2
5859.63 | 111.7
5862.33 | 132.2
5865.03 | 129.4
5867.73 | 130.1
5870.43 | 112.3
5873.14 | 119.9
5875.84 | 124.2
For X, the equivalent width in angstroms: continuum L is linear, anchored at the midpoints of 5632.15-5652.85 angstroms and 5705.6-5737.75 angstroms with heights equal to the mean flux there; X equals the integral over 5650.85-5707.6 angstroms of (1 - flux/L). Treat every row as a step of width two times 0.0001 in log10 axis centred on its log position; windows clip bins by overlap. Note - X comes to 2.8 angstroms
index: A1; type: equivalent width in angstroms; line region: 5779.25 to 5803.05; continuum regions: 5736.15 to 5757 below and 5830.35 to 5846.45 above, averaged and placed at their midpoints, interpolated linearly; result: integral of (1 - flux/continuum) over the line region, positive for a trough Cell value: 1.8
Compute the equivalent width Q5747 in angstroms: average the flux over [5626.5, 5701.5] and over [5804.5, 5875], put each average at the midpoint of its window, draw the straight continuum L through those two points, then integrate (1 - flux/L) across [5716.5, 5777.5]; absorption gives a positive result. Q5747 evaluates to 5.4 angstroms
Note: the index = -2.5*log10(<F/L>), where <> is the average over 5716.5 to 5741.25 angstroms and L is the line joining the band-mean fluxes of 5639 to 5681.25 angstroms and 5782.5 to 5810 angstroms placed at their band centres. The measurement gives 0.12 mag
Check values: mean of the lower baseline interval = 153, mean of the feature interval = 122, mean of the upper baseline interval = 118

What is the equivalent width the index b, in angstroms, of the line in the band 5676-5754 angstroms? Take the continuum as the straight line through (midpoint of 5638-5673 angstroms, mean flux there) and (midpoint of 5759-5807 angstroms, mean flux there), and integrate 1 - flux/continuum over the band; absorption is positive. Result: 8.2 angstroms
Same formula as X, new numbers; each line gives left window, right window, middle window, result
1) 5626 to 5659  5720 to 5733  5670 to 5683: 0.2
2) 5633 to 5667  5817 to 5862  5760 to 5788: 2.2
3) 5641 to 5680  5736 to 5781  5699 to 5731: 3.3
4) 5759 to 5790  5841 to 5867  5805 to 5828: 0.5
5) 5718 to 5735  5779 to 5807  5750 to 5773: -2.4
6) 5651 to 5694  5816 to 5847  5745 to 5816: 4.0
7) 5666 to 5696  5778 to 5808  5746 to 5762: -0.8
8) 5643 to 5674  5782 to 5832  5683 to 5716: 3.9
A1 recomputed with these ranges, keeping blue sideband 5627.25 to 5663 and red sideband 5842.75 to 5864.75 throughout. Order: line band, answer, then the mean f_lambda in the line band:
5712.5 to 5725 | 2.4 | 119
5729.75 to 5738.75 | 1.5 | 121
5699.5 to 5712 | 2.0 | 125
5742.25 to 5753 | 1.9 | 117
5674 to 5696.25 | 2.9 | 134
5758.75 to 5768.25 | 0.9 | 127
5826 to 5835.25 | 0.4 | 123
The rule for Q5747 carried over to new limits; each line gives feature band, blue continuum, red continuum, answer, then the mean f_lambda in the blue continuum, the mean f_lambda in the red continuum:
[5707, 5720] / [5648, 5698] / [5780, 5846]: 1.11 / 143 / 121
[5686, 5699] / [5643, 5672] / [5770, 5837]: 1.51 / 155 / 121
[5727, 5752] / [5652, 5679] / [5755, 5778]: 2.69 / 150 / 130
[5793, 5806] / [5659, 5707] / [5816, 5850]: 1.12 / 137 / 125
